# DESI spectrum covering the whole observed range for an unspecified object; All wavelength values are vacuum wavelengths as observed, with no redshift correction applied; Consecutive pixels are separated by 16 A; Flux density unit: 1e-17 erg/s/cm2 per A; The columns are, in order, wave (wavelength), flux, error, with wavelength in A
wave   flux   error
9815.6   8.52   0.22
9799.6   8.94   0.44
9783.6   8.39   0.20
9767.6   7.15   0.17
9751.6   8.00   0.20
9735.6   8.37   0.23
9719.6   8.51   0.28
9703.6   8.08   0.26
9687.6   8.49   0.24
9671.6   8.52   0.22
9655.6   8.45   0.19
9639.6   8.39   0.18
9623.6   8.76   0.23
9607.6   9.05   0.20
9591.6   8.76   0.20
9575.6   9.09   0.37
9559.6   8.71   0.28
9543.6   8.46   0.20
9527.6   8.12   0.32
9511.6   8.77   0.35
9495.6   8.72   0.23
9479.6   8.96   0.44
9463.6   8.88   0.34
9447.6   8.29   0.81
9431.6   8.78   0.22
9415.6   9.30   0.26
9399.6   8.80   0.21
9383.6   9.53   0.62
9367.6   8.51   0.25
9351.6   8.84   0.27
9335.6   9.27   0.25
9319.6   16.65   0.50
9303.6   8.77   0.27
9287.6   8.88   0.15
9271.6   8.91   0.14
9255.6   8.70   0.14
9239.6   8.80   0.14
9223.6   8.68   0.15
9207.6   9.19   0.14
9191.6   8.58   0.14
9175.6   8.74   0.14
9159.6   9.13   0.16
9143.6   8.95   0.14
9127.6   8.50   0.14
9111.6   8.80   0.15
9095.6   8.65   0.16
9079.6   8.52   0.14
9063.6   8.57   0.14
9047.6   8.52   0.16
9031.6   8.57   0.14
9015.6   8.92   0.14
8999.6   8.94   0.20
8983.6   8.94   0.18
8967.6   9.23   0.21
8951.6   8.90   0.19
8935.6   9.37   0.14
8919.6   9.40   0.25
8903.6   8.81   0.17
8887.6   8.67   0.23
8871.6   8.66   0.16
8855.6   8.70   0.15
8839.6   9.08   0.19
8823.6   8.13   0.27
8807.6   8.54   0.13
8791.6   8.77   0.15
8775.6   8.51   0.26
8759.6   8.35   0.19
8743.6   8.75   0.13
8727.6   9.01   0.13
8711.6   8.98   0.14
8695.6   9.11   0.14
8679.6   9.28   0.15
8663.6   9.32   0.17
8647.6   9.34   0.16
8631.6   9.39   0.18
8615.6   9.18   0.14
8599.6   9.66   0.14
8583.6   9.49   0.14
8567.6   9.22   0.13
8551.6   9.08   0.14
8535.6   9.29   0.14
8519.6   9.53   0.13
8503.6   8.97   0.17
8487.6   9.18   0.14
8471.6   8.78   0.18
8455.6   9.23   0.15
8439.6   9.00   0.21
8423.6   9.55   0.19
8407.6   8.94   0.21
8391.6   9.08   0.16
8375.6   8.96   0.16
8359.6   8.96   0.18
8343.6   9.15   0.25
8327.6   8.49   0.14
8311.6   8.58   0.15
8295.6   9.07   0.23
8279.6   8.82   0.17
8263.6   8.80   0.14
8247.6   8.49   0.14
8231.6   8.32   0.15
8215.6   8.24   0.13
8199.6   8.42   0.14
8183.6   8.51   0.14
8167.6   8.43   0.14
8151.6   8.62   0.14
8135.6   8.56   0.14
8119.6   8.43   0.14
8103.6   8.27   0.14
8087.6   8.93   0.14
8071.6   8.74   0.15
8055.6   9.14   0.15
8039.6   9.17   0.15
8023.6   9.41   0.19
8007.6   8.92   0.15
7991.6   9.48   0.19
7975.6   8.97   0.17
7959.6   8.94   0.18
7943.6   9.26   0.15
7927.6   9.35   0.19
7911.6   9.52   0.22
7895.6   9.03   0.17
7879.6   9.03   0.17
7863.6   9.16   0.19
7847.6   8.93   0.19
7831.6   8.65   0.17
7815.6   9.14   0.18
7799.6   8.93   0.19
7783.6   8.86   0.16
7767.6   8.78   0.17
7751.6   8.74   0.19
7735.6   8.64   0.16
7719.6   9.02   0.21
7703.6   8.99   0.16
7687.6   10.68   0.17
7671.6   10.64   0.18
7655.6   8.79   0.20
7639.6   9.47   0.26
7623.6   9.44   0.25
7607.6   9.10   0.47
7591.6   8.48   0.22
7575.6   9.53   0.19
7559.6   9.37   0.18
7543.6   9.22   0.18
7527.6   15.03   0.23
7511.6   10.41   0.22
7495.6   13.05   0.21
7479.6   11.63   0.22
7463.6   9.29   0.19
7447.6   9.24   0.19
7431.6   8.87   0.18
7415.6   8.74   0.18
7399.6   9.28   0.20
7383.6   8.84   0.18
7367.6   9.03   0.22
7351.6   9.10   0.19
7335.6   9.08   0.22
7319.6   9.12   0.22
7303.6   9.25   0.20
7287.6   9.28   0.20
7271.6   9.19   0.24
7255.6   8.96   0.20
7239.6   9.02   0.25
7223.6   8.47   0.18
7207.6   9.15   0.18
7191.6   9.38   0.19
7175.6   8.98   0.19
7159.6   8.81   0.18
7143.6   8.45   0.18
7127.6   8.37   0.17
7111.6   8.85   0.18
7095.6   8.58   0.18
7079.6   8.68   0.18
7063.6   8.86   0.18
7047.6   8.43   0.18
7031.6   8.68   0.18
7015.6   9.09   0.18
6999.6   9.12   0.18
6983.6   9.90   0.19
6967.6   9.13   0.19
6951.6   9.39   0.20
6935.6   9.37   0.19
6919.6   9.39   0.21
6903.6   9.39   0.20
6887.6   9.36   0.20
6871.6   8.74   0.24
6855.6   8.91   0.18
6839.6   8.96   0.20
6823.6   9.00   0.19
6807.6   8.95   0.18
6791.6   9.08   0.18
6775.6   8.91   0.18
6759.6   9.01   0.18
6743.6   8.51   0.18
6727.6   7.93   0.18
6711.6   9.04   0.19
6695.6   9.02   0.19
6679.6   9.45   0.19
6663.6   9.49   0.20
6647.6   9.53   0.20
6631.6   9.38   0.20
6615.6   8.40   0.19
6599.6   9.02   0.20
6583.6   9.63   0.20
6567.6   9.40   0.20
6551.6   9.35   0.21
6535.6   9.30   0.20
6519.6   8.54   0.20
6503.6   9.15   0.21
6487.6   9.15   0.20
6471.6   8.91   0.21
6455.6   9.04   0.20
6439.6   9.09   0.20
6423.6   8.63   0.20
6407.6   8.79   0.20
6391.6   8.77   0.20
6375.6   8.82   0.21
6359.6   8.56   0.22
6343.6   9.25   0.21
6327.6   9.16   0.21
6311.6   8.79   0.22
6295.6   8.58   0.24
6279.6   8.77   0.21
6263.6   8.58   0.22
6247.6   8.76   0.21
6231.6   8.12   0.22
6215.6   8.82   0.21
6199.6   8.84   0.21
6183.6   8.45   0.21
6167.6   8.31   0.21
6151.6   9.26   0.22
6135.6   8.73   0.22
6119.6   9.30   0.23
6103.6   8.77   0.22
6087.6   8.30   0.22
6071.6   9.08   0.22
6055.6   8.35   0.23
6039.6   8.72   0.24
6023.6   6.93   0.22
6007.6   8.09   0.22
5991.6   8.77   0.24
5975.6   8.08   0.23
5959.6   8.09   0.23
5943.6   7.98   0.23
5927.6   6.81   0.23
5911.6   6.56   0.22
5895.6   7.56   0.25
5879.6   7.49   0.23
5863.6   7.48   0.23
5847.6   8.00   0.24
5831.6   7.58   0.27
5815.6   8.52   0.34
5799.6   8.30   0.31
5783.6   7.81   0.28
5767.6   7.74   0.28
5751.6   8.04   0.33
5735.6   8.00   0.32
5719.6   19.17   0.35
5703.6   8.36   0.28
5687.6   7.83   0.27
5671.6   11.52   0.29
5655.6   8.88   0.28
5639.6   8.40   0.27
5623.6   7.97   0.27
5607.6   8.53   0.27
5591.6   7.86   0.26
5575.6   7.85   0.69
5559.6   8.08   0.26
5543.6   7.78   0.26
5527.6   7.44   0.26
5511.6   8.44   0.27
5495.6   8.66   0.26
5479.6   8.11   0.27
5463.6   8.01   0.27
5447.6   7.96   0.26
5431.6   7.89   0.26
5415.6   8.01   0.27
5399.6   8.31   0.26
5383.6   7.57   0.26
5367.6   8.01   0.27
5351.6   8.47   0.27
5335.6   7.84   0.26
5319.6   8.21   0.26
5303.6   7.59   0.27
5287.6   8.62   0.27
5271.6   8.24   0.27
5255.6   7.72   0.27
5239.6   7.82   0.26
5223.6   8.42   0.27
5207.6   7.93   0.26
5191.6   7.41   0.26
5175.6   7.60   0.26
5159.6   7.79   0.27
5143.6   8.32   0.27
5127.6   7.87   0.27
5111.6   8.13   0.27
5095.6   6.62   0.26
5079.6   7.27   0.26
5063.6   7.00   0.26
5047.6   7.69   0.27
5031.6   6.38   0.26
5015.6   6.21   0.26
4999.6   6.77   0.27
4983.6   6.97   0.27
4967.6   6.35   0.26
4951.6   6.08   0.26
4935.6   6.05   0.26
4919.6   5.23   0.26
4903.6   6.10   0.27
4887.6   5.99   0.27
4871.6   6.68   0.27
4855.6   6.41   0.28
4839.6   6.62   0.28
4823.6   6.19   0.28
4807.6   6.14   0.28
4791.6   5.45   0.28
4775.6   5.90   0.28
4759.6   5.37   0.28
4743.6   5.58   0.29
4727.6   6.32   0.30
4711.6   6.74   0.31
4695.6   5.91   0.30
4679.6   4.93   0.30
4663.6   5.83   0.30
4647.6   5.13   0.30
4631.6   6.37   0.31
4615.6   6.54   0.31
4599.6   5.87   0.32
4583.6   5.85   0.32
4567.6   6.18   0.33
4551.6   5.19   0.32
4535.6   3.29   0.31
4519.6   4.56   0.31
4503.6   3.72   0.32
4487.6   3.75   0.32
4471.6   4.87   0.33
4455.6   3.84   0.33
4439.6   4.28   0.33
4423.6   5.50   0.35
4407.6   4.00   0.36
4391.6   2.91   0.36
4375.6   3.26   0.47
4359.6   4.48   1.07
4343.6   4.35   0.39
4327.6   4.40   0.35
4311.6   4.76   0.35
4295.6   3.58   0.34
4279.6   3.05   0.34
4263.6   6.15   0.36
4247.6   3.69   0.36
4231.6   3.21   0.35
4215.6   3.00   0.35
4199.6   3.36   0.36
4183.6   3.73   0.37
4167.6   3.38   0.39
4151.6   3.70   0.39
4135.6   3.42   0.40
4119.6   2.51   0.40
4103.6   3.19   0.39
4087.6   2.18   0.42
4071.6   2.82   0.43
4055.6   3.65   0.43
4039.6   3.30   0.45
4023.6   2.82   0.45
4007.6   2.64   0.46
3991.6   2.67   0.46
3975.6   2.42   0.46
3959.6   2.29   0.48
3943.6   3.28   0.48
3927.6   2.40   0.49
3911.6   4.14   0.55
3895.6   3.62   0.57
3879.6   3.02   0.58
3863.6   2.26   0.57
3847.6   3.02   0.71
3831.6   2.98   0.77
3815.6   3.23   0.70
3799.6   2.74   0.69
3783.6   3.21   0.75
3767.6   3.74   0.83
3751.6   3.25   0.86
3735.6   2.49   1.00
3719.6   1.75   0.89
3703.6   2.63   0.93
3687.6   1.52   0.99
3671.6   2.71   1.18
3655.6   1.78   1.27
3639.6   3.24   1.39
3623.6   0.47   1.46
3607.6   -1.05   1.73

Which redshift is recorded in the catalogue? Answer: 0.14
